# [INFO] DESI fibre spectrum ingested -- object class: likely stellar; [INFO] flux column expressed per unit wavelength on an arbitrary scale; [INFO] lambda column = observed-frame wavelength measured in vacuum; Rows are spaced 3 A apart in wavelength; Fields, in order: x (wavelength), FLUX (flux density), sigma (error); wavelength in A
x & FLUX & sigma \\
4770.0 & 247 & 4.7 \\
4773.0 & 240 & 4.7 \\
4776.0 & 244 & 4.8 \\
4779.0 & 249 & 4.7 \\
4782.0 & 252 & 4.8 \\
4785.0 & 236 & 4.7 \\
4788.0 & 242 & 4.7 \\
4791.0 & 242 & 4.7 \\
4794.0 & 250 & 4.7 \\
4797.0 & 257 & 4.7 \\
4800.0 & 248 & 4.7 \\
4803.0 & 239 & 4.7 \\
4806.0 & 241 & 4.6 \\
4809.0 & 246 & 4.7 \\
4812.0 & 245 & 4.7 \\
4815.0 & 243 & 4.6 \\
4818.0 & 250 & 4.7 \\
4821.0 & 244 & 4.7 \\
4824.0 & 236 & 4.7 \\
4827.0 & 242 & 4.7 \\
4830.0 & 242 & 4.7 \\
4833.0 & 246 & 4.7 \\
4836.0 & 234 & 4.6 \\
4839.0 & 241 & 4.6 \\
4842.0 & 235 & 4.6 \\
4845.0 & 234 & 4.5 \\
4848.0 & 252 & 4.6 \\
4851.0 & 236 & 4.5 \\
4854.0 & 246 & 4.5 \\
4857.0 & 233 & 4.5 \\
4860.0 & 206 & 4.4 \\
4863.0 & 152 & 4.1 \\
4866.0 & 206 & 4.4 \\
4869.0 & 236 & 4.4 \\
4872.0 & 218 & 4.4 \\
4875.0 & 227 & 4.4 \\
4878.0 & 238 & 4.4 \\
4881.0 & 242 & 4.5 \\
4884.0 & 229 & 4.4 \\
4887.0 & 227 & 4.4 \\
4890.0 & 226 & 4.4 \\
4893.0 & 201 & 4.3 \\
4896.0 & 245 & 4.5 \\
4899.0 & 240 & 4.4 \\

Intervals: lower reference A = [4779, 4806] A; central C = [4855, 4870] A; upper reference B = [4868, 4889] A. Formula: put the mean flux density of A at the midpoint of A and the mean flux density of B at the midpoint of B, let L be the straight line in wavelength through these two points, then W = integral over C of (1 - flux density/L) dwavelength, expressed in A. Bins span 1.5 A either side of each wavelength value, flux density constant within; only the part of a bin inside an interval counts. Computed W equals 1.7 A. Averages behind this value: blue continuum 246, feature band 207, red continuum 231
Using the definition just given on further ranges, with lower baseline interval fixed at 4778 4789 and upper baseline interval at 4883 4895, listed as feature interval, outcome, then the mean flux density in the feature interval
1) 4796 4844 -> -1.3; 243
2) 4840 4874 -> 0.8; 223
